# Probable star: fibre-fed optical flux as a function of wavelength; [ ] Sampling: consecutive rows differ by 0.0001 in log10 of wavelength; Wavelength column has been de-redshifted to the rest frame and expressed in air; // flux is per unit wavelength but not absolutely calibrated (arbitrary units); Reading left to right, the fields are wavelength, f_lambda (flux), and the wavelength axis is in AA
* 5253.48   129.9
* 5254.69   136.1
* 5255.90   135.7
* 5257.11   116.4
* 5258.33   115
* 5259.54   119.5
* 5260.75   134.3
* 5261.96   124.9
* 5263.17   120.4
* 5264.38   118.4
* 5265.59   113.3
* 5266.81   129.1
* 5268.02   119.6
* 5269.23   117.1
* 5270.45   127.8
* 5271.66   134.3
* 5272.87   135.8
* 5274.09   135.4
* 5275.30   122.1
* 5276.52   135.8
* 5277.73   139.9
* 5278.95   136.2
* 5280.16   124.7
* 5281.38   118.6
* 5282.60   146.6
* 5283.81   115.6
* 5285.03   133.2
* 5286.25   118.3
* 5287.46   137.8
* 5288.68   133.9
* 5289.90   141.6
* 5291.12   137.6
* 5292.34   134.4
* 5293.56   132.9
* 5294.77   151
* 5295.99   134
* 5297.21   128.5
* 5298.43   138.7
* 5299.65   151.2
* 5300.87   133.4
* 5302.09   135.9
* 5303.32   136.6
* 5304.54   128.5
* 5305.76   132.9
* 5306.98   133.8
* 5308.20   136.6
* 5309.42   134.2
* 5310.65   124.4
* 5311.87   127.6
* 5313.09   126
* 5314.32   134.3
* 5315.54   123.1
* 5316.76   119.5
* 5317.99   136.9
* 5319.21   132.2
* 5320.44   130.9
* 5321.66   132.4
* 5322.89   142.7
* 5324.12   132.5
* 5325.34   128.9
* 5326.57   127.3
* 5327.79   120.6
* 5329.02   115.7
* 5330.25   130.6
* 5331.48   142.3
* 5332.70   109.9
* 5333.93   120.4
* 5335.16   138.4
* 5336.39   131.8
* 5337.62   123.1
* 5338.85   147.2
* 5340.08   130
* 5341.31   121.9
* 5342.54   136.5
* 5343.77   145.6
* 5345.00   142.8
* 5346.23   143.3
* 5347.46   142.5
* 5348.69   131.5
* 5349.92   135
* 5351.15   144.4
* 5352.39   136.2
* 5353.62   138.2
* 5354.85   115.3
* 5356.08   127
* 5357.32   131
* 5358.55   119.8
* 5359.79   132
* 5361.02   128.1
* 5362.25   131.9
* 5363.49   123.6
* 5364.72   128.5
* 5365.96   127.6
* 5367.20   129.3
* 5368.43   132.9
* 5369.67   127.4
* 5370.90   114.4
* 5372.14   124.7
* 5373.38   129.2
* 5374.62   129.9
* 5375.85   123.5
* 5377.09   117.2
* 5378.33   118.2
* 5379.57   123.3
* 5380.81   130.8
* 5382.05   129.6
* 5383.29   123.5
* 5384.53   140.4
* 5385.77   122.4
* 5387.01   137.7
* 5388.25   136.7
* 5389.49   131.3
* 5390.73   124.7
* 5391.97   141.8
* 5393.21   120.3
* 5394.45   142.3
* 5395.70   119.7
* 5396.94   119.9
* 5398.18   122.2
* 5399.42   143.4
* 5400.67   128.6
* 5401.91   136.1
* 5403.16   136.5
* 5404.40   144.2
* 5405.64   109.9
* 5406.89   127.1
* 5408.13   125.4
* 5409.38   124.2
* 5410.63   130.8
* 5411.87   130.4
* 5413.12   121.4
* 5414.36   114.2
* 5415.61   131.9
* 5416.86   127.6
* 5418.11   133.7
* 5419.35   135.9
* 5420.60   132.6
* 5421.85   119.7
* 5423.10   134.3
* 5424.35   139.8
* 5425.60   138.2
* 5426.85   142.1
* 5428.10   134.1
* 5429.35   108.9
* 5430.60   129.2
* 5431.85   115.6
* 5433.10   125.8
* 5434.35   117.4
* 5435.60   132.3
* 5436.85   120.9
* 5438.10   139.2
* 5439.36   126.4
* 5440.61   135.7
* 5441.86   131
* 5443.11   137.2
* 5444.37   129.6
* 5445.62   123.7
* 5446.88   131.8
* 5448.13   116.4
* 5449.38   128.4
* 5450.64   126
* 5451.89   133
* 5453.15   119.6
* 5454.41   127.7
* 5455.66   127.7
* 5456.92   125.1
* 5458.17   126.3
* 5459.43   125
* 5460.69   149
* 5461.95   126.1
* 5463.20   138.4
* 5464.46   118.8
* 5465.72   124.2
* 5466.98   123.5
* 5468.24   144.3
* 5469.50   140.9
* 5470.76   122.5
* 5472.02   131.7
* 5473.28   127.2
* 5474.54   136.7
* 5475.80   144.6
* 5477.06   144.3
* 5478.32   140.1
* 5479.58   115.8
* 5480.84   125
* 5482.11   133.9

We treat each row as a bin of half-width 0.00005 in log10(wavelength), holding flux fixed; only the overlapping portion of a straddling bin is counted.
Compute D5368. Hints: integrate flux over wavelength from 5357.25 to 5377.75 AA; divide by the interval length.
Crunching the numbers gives 126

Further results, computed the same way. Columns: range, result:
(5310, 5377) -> 130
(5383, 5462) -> 129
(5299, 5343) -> 131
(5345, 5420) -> 129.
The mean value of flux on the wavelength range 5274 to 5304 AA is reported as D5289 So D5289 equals 134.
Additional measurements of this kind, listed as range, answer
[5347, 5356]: 134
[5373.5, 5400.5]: 129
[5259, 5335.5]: 130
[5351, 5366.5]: 129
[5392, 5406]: 130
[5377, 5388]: 128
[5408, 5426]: 129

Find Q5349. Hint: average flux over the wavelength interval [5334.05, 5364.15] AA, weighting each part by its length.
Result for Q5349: 133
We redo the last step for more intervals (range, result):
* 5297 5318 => 132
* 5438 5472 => 129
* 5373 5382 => 125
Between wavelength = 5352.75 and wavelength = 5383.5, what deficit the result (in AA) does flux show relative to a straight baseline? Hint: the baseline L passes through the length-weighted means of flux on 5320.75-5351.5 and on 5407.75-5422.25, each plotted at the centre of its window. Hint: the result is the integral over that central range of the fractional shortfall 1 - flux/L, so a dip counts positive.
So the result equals 1.0 AA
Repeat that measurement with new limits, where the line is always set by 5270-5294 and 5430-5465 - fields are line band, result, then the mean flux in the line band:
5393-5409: 0.02 AA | 129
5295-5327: -0.30 AA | 133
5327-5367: -0.14 AA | 131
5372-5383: 0.39 AA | 125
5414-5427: -0.31 AA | 132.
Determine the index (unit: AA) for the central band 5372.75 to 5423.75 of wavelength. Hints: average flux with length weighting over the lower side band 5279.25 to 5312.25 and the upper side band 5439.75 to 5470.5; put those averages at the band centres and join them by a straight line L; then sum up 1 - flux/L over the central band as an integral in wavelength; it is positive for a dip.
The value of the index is 0.9 AA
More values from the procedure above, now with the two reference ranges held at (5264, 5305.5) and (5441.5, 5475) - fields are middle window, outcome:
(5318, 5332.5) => 0.1 AA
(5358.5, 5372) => 0.4 AA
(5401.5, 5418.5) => 0.3 AA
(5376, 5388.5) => 0.3 AA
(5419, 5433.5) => 0.0 AA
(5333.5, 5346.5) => -0.4 AA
